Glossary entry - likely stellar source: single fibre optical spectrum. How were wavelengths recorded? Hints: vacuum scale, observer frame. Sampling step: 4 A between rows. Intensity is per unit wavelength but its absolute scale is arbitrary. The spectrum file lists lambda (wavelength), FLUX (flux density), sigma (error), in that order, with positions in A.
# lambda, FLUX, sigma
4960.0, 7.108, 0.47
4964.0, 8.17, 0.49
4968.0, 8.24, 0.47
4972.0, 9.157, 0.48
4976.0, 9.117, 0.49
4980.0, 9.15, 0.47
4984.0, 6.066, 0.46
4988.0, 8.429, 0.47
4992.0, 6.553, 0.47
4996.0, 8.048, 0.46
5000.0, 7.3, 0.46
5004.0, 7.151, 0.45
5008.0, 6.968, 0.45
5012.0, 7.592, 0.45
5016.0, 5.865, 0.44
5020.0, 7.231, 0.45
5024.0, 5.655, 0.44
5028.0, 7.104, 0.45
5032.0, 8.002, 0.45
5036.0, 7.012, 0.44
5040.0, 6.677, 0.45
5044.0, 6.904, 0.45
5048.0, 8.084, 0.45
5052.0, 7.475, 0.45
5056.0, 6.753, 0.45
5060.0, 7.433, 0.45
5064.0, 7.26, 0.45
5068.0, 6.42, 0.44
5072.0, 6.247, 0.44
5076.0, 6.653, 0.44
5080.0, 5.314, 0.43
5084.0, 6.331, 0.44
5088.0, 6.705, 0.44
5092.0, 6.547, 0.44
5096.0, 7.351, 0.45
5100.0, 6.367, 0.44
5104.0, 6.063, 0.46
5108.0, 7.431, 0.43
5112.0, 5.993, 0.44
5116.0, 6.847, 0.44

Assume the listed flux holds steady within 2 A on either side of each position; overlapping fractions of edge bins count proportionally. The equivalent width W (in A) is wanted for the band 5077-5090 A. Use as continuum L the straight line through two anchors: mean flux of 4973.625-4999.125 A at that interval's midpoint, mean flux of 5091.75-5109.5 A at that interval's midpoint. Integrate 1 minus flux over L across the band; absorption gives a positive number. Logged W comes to 1.4 A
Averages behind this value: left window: 7.89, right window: 6.75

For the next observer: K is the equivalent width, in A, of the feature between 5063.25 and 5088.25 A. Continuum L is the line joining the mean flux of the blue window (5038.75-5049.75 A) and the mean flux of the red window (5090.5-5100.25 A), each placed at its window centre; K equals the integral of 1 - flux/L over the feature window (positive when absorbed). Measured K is 2.3 A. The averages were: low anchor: 7.24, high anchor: 6.84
